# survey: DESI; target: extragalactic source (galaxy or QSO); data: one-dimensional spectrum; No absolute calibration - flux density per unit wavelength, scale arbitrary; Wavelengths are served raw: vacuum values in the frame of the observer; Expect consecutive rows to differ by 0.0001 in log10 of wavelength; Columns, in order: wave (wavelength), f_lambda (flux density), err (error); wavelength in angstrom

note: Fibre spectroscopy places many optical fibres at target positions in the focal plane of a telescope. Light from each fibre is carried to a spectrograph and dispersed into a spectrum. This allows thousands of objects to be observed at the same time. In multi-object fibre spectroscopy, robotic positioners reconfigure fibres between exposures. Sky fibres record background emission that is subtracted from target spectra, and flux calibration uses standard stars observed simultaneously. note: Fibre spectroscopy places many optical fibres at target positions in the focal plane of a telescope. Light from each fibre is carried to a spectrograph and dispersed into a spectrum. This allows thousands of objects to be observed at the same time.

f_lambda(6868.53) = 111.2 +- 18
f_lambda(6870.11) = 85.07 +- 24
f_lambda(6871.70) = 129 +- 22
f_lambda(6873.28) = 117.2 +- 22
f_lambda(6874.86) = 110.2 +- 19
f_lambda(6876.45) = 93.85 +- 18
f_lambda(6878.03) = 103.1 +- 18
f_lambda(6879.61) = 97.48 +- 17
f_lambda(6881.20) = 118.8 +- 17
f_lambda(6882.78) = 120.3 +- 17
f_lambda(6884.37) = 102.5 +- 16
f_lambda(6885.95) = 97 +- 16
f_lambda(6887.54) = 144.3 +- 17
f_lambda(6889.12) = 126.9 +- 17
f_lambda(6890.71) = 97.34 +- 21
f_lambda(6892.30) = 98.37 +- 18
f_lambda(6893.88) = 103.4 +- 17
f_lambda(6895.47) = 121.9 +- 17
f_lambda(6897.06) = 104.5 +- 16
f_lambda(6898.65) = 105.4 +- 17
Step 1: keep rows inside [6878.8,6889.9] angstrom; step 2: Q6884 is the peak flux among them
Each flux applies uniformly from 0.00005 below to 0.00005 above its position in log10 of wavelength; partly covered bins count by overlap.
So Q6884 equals 144.3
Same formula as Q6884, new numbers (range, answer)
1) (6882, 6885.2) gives 120.3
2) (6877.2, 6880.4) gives 103.1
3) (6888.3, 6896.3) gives 126.9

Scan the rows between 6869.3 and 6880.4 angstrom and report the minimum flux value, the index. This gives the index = 85.07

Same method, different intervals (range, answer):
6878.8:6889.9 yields 97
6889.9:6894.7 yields 97.34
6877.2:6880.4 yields 97.48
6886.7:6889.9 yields 126.9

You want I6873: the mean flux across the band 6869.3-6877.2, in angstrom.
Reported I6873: 107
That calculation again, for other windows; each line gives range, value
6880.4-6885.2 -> 114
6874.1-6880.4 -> 101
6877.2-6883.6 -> 110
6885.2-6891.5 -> 116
